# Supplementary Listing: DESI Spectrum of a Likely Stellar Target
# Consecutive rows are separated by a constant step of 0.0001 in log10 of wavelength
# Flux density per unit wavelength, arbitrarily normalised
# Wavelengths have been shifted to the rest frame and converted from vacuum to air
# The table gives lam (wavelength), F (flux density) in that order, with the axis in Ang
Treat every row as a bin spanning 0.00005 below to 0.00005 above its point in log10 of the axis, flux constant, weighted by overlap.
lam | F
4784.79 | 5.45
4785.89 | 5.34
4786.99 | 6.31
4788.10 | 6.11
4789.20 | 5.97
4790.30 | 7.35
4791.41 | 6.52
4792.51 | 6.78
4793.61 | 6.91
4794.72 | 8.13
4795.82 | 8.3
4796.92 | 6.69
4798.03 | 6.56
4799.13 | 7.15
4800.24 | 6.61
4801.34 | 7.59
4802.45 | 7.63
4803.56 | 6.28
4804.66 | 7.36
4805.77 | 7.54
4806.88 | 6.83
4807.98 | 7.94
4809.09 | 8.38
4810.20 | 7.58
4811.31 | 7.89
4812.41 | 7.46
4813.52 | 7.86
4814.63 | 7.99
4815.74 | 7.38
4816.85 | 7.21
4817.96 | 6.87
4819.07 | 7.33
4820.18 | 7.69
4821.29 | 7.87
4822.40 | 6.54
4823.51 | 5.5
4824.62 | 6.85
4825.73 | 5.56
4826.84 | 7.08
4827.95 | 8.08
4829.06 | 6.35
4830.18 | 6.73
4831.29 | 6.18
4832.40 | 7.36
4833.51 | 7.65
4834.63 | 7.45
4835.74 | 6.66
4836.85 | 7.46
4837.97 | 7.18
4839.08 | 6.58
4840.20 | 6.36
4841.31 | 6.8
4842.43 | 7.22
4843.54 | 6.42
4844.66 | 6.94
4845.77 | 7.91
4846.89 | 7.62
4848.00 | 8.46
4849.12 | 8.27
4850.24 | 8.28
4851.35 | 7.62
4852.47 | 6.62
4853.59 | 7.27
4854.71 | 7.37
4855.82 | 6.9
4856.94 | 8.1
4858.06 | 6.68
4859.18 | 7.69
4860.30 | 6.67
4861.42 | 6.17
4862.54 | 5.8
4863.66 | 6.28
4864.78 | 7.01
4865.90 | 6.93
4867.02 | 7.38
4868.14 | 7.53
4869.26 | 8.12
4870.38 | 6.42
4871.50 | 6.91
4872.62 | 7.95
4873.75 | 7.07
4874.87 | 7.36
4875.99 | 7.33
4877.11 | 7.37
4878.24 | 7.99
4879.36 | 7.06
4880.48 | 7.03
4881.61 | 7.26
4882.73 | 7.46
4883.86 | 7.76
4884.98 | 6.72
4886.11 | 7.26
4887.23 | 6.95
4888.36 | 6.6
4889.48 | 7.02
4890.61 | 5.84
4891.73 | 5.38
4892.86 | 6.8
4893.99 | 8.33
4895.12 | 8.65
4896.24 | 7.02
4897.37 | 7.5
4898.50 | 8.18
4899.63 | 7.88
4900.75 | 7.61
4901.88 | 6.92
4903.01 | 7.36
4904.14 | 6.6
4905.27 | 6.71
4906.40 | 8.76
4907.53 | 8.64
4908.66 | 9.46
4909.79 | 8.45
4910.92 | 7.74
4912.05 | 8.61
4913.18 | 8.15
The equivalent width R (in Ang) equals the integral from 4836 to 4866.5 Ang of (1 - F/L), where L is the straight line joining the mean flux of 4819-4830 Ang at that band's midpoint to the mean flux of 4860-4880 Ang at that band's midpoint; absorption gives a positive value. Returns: -0.6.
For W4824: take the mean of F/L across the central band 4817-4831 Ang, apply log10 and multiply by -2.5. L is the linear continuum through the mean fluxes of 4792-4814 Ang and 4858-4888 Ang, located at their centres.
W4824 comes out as 0.07 mag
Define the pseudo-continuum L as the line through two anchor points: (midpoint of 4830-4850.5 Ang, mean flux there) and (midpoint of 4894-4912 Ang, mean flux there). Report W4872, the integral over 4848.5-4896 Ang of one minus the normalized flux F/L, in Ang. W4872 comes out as 2.4 Ang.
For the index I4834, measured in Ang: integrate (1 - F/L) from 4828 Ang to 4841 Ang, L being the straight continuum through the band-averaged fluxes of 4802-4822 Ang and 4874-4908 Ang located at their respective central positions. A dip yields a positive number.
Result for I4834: 0.9 Ang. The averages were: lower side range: 7.5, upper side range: 7.31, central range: 6.95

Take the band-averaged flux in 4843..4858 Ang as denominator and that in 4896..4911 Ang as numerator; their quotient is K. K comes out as 1.04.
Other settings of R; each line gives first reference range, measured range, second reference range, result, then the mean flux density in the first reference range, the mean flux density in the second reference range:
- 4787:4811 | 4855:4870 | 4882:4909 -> 0.6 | 7.14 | 7.38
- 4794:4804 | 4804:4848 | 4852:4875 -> -0.2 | 7.22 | 7.05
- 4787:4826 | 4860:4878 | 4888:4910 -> 0.8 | 7.15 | 7.48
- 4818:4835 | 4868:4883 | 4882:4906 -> -0.5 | 6.94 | 7.18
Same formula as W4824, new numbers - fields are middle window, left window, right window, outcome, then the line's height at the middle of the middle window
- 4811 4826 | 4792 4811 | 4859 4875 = 0.01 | 7.23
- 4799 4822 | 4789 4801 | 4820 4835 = -0.07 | 6.97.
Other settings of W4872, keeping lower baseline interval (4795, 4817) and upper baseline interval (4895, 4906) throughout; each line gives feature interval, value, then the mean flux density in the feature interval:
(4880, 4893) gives 1.0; 6.84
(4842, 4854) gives -0.2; 7.52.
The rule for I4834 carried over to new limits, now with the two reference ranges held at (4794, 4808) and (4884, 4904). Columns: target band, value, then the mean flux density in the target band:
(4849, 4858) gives -0.33 Ang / 7.47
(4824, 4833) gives 0.57 Ang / 6.77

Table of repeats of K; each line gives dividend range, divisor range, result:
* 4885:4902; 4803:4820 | 0.96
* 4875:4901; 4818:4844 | 1.05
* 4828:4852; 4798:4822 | 0.97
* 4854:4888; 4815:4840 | 1.02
